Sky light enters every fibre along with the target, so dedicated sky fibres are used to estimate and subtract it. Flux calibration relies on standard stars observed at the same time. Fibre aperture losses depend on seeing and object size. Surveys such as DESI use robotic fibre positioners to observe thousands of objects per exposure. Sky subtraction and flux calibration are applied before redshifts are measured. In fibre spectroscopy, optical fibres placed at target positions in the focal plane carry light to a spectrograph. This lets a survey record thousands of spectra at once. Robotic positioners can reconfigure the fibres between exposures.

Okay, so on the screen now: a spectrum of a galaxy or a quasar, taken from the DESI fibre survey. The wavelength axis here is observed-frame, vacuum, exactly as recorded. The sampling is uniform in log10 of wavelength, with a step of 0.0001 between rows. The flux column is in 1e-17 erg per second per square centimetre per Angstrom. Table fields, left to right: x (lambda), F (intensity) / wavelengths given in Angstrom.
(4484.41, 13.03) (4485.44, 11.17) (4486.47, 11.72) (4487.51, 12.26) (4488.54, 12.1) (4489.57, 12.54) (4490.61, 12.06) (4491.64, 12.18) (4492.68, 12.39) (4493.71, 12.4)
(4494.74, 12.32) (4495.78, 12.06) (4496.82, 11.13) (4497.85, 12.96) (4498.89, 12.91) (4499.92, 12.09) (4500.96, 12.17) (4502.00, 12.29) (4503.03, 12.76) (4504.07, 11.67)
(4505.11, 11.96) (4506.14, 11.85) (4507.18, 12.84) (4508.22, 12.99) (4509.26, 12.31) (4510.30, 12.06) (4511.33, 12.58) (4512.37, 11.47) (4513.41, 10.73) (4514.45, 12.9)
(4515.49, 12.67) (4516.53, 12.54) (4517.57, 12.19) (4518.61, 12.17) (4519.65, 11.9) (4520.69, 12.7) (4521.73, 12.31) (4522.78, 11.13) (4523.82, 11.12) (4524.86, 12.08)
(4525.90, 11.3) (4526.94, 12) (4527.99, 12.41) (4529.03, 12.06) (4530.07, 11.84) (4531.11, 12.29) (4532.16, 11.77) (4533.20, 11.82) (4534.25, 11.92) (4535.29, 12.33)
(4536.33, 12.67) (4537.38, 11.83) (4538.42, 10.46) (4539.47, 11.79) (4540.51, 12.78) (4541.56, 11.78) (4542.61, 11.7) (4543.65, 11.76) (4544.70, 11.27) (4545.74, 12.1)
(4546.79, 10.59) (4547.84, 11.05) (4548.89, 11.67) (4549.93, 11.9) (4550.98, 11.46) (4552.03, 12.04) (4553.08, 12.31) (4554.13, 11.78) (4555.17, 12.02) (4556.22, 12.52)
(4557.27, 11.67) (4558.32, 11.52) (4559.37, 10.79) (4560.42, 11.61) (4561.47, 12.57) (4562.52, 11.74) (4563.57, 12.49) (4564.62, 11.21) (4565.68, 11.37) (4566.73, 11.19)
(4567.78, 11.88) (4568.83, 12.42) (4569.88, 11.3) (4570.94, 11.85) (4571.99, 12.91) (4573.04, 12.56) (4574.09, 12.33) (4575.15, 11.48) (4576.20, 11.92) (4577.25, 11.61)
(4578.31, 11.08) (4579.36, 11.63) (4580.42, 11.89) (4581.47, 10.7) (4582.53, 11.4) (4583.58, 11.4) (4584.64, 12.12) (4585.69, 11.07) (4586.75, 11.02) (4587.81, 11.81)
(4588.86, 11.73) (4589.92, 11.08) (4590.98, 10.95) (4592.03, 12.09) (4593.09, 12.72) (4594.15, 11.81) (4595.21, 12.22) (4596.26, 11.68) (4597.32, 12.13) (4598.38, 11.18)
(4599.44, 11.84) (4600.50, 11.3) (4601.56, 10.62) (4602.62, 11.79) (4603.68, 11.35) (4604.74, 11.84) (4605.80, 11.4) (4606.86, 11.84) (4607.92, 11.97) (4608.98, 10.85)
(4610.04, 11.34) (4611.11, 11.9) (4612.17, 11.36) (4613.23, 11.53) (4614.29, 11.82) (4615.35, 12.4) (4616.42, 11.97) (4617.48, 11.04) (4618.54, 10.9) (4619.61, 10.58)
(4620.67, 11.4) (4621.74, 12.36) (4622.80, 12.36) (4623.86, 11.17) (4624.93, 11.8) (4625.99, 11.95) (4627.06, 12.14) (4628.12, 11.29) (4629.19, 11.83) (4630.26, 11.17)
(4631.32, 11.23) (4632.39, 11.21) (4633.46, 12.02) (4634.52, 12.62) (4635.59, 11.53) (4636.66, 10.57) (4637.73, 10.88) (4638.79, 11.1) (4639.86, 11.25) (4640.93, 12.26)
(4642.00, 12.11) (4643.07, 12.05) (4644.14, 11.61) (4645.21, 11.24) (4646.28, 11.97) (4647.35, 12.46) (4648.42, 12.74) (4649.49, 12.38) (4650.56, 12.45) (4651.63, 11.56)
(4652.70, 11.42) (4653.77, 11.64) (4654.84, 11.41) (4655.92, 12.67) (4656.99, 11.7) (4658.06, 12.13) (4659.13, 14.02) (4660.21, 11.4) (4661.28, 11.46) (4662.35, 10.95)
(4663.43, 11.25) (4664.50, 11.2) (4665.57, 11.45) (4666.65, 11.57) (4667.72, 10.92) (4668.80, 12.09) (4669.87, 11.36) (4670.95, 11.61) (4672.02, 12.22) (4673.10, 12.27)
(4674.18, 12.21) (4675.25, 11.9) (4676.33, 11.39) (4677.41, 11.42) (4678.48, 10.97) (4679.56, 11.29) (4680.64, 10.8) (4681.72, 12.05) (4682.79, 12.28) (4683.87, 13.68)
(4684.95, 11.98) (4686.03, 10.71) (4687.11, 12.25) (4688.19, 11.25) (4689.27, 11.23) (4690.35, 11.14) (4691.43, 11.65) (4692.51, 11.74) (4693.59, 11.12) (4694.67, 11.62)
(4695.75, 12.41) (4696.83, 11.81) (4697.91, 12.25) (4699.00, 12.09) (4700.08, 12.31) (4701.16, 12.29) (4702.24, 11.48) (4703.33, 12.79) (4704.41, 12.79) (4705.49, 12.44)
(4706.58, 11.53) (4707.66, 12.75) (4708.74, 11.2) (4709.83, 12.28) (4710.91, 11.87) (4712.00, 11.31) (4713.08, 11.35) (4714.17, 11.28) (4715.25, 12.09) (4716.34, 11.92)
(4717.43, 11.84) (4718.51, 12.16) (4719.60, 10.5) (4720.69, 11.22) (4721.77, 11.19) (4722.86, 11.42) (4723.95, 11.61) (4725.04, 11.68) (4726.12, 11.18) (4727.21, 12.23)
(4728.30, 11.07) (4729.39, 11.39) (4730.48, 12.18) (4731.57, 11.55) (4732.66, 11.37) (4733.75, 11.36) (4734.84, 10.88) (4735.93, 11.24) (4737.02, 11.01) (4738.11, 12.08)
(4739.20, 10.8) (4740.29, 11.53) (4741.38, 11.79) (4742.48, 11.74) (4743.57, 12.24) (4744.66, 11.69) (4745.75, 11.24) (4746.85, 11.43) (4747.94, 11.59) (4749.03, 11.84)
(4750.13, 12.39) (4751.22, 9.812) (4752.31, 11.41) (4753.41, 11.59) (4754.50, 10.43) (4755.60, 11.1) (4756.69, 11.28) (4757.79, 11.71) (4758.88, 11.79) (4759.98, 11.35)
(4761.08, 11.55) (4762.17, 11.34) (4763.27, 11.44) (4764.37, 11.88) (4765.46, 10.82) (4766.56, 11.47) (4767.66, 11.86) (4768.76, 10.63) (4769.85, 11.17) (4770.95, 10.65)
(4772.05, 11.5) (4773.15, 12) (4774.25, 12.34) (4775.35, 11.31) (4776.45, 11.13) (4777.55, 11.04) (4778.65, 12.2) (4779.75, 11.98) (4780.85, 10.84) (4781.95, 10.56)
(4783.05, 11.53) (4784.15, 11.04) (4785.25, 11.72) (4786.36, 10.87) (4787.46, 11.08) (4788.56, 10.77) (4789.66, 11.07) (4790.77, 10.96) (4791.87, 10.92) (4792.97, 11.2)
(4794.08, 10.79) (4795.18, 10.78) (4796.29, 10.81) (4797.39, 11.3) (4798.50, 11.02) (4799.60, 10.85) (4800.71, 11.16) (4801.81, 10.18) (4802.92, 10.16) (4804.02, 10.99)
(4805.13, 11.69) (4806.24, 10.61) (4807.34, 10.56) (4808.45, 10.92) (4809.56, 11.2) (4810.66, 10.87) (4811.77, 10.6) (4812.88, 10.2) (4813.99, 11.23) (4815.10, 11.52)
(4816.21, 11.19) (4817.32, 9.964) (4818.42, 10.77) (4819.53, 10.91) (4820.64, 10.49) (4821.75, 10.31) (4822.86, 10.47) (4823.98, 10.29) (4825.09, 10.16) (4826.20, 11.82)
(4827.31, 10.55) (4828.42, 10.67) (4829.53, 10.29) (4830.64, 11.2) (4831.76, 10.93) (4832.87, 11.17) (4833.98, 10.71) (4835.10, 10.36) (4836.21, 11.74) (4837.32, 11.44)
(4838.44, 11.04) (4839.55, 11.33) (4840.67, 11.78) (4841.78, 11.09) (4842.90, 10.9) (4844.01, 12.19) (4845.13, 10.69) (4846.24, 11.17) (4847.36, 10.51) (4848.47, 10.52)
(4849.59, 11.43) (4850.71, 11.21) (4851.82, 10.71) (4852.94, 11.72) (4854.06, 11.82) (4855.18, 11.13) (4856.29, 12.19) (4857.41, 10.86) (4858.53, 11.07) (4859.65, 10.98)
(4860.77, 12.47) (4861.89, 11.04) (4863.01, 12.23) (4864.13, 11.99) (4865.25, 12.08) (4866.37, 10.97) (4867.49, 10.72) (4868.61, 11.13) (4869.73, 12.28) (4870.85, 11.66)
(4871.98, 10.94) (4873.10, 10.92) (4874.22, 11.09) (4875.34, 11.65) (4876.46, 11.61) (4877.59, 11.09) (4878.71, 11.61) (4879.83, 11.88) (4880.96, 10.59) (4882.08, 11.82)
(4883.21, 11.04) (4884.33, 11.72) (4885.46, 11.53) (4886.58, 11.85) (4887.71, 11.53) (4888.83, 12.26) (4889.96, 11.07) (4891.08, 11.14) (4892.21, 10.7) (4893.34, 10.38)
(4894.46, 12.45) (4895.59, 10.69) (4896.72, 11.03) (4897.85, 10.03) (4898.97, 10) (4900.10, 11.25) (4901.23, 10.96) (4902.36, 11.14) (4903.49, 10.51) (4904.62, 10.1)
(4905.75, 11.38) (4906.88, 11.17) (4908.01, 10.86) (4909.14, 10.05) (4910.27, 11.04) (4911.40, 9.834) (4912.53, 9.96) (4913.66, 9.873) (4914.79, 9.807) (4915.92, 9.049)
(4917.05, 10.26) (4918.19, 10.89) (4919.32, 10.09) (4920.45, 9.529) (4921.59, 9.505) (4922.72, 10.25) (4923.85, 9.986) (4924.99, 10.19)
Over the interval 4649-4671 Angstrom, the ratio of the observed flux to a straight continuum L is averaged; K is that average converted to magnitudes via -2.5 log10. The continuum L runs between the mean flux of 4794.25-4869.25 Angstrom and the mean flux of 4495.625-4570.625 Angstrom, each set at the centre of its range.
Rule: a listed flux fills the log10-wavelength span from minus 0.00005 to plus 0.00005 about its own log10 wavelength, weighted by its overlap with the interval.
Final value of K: -0.02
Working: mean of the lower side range 11.9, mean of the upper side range 11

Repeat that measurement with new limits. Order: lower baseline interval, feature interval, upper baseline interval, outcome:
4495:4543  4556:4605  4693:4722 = 0.03 mag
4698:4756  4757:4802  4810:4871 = 0.01 mag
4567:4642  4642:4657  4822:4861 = -0.04 mag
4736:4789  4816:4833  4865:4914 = 0.06 mag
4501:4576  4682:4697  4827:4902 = -0.02 mag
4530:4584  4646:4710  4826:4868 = -0.03 mag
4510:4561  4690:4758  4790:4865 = -0.03 mag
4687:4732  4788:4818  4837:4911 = 0.06 mag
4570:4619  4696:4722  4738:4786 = -0.04 mag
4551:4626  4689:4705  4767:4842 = -0.06 mag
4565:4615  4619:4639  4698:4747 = 0.01 mag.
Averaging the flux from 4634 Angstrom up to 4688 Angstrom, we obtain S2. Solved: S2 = 11.8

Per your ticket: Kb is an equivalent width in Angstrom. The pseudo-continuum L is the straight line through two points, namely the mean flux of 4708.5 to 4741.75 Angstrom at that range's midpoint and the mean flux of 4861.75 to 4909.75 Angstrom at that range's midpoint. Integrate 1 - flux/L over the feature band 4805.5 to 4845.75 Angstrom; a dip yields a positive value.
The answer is 1.5 Angstrom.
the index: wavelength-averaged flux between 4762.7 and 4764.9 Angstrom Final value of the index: 11.6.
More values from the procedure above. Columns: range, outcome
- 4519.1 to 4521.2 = 12.3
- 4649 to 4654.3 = 11.9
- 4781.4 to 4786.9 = 11.1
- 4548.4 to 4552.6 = 11.8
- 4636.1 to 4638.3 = 10.8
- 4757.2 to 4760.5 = 11.6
